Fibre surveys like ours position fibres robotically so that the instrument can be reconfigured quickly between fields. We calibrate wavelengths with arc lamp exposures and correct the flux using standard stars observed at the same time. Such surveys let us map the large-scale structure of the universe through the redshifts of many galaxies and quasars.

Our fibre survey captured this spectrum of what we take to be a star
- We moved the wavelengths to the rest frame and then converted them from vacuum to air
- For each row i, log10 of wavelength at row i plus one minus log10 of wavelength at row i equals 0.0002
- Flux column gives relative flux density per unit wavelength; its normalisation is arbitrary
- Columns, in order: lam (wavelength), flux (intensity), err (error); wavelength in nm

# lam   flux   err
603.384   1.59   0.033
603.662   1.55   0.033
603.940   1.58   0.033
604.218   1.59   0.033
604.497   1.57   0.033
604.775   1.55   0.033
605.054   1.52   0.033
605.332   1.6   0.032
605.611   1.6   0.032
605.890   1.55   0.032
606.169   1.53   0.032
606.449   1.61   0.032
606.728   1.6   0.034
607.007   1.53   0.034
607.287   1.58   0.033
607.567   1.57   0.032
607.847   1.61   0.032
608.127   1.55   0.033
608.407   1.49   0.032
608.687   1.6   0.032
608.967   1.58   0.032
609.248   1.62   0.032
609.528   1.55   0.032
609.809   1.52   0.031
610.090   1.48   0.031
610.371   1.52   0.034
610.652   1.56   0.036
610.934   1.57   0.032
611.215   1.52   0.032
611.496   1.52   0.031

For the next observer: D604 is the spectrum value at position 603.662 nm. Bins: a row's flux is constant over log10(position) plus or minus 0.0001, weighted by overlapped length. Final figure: 1.55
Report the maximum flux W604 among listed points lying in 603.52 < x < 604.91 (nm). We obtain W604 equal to 1.59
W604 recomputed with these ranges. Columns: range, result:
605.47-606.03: 1.6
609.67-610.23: 1.52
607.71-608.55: 1.61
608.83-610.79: 1.62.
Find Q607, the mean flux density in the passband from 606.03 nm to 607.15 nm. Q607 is 1.57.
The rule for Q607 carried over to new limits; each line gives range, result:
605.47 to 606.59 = 1.57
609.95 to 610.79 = 1.52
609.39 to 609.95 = 1.53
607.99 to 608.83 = 1.55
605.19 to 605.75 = 1.6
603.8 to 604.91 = 1.57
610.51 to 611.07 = 1.56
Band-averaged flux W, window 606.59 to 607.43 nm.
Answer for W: 1.57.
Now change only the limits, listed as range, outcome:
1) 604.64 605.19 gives 1.53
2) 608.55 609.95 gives 1.57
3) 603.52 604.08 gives 1.57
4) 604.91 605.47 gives 1.56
